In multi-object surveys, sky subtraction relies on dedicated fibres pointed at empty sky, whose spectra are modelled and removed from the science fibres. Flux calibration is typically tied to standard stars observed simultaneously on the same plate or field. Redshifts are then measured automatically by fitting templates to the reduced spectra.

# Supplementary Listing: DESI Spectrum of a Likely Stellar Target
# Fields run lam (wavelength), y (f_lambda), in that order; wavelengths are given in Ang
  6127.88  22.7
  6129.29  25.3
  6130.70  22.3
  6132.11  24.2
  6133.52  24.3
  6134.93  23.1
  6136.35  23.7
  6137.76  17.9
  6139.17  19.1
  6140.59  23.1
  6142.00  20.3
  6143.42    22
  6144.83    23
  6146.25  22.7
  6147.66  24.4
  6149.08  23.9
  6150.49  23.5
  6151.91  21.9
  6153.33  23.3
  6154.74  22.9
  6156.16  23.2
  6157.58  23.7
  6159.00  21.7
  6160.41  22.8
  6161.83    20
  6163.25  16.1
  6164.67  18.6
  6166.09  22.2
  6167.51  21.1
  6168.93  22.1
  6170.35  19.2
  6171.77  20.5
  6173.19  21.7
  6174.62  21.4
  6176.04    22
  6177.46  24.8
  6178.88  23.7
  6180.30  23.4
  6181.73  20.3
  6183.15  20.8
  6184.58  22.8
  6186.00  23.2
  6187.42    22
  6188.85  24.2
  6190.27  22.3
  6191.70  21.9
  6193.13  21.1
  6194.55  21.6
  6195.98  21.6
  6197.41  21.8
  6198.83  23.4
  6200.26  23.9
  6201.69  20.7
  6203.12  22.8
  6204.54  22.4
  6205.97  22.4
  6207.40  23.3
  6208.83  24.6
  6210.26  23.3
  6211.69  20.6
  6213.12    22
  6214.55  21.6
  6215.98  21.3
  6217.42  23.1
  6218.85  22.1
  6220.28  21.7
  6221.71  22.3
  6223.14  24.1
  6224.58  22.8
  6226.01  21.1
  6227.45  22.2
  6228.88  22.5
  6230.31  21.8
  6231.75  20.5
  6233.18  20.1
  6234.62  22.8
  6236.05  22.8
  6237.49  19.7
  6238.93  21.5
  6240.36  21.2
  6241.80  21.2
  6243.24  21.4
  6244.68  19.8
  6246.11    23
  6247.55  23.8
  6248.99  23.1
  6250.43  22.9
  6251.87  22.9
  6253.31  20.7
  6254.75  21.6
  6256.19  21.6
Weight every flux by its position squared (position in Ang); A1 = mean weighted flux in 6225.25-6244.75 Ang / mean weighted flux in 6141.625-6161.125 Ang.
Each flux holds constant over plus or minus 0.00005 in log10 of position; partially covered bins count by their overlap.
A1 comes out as 0.96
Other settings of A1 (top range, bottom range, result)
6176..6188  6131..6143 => 1.04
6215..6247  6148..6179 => 1.02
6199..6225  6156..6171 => 1.09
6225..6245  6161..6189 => 1.02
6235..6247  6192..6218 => 0.97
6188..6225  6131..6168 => 1.04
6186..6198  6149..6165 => 1.03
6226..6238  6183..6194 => 0.98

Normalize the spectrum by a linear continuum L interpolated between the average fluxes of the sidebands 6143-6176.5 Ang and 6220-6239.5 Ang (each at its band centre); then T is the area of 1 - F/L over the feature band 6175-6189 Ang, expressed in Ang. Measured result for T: -0.51 Ang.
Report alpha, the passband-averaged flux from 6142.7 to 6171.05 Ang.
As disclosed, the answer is 21.9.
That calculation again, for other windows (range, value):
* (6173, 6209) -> 22.4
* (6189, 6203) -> 22.1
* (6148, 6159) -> 23.1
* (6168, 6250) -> 22.1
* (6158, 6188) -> 21.5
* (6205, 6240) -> 22.1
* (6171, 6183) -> 22.1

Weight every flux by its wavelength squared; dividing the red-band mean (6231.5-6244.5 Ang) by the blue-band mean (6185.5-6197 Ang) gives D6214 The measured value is 1.0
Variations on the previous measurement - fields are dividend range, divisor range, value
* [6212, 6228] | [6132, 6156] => 1.01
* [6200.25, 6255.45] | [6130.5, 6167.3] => 1.03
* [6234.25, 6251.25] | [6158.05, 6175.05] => 1.09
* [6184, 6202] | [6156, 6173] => 1.08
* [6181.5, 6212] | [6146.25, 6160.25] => 0.98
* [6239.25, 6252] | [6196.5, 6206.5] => 1.00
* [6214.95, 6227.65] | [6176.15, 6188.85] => 0.99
